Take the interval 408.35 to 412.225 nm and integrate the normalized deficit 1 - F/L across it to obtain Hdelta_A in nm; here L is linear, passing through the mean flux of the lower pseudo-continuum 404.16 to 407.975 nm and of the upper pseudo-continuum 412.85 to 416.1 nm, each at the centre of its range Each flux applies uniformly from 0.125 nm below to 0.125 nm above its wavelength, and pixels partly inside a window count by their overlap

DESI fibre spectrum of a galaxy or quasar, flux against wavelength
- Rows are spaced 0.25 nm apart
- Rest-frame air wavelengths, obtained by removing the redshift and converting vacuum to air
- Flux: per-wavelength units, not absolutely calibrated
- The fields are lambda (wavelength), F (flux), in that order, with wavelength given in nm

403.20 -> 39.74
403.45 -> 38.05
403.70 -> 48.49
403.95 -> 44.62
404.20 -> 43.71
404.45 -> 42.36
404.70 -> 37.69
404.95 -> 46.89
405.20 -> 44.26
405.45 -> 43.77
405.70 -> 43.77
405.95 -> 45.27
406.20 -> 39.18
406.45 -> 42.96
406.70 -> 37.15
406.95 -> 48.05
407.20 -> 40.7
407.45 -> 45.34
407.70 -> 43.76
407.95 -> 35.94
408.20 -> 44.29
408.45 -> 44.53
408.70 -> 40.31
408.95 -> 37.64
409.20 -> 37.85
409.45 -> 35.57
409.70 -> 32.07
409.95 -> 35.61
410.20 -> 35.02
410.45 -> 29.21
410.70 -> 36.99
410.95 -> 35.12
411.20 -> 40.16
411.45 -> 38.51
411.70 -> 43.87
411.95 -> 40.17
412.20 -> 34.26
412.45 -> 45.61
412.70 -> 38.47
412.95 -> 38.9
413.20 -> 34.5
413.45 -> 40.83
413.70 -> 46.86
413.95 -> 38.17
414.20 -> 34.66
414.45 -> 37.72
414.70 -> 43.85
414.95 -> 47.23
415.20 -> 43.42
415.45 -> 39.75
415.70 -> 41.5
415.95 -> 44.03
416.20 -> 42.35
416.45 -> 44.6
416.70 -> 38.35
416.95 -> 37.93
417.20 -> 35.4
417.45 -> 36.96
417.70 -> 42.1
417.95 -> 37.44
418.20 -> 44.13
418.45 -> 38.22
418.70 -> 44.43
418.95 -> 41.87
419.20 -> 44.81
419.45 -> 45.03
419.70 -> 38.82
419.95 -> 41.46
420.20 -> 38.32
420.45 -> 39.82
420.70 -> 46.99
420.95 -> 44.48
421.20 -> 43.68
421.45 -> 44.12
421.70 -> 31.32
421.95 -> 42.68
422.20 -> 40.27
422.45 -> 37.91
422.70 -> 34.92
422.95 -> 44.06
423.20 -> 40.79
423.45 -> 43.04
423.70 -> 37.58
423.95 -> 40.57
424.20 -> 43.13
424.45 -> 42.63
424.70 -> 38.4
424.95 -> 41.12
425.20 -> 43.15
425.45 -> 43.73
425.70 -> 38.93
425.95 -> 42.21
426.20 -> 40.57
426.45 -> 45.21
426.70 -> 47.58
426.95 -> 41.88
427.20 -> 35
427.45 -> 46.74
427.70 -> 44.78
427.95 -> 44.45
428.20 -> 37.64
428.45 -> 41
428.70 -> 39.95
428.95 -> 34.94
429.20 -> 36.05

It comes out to 0.41 nm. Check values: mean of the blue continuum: 42.7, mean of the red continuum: 40.9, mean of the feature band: 37.3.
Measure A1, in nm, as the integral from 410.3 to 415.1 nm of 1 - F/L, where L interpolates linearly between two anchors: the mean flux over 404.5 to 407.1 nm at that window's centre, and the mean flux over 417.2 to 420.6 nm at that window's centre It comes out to 0.30 nm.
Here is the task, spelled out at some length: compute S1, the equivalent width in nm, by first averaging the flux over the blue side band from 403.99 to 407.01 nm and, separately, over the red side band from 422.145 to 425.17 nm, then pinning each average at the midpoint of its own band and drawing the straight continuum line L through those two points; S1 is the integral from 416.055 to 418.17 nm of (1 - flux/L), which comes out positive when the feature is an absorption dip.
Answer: 0.09 nm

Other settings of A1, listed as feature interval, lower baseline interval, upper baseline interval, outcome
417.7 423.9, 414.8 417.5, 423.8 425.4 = 0.04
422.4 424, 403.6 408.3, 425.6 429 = 0.08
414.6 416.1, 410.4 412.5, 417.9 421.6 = -0.12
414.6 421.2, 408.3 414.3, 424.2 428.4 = -0.30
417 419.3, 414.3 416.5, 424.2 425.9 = 0.10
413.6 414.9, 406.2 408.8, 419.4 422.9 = 0.03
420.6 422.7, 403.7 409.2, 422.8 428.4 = 0.05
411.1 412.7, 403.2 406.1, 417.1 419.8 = 0.07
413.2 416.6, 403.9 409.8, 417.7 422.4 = -0.01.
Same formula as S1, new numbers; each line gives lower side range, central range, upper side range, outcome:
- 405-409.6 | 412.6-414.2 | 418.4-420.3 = 0.10 nm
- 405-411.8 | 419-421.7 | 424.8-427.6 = -0.04 nm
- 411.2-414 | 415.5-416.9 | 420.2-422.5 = -0.04 nm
